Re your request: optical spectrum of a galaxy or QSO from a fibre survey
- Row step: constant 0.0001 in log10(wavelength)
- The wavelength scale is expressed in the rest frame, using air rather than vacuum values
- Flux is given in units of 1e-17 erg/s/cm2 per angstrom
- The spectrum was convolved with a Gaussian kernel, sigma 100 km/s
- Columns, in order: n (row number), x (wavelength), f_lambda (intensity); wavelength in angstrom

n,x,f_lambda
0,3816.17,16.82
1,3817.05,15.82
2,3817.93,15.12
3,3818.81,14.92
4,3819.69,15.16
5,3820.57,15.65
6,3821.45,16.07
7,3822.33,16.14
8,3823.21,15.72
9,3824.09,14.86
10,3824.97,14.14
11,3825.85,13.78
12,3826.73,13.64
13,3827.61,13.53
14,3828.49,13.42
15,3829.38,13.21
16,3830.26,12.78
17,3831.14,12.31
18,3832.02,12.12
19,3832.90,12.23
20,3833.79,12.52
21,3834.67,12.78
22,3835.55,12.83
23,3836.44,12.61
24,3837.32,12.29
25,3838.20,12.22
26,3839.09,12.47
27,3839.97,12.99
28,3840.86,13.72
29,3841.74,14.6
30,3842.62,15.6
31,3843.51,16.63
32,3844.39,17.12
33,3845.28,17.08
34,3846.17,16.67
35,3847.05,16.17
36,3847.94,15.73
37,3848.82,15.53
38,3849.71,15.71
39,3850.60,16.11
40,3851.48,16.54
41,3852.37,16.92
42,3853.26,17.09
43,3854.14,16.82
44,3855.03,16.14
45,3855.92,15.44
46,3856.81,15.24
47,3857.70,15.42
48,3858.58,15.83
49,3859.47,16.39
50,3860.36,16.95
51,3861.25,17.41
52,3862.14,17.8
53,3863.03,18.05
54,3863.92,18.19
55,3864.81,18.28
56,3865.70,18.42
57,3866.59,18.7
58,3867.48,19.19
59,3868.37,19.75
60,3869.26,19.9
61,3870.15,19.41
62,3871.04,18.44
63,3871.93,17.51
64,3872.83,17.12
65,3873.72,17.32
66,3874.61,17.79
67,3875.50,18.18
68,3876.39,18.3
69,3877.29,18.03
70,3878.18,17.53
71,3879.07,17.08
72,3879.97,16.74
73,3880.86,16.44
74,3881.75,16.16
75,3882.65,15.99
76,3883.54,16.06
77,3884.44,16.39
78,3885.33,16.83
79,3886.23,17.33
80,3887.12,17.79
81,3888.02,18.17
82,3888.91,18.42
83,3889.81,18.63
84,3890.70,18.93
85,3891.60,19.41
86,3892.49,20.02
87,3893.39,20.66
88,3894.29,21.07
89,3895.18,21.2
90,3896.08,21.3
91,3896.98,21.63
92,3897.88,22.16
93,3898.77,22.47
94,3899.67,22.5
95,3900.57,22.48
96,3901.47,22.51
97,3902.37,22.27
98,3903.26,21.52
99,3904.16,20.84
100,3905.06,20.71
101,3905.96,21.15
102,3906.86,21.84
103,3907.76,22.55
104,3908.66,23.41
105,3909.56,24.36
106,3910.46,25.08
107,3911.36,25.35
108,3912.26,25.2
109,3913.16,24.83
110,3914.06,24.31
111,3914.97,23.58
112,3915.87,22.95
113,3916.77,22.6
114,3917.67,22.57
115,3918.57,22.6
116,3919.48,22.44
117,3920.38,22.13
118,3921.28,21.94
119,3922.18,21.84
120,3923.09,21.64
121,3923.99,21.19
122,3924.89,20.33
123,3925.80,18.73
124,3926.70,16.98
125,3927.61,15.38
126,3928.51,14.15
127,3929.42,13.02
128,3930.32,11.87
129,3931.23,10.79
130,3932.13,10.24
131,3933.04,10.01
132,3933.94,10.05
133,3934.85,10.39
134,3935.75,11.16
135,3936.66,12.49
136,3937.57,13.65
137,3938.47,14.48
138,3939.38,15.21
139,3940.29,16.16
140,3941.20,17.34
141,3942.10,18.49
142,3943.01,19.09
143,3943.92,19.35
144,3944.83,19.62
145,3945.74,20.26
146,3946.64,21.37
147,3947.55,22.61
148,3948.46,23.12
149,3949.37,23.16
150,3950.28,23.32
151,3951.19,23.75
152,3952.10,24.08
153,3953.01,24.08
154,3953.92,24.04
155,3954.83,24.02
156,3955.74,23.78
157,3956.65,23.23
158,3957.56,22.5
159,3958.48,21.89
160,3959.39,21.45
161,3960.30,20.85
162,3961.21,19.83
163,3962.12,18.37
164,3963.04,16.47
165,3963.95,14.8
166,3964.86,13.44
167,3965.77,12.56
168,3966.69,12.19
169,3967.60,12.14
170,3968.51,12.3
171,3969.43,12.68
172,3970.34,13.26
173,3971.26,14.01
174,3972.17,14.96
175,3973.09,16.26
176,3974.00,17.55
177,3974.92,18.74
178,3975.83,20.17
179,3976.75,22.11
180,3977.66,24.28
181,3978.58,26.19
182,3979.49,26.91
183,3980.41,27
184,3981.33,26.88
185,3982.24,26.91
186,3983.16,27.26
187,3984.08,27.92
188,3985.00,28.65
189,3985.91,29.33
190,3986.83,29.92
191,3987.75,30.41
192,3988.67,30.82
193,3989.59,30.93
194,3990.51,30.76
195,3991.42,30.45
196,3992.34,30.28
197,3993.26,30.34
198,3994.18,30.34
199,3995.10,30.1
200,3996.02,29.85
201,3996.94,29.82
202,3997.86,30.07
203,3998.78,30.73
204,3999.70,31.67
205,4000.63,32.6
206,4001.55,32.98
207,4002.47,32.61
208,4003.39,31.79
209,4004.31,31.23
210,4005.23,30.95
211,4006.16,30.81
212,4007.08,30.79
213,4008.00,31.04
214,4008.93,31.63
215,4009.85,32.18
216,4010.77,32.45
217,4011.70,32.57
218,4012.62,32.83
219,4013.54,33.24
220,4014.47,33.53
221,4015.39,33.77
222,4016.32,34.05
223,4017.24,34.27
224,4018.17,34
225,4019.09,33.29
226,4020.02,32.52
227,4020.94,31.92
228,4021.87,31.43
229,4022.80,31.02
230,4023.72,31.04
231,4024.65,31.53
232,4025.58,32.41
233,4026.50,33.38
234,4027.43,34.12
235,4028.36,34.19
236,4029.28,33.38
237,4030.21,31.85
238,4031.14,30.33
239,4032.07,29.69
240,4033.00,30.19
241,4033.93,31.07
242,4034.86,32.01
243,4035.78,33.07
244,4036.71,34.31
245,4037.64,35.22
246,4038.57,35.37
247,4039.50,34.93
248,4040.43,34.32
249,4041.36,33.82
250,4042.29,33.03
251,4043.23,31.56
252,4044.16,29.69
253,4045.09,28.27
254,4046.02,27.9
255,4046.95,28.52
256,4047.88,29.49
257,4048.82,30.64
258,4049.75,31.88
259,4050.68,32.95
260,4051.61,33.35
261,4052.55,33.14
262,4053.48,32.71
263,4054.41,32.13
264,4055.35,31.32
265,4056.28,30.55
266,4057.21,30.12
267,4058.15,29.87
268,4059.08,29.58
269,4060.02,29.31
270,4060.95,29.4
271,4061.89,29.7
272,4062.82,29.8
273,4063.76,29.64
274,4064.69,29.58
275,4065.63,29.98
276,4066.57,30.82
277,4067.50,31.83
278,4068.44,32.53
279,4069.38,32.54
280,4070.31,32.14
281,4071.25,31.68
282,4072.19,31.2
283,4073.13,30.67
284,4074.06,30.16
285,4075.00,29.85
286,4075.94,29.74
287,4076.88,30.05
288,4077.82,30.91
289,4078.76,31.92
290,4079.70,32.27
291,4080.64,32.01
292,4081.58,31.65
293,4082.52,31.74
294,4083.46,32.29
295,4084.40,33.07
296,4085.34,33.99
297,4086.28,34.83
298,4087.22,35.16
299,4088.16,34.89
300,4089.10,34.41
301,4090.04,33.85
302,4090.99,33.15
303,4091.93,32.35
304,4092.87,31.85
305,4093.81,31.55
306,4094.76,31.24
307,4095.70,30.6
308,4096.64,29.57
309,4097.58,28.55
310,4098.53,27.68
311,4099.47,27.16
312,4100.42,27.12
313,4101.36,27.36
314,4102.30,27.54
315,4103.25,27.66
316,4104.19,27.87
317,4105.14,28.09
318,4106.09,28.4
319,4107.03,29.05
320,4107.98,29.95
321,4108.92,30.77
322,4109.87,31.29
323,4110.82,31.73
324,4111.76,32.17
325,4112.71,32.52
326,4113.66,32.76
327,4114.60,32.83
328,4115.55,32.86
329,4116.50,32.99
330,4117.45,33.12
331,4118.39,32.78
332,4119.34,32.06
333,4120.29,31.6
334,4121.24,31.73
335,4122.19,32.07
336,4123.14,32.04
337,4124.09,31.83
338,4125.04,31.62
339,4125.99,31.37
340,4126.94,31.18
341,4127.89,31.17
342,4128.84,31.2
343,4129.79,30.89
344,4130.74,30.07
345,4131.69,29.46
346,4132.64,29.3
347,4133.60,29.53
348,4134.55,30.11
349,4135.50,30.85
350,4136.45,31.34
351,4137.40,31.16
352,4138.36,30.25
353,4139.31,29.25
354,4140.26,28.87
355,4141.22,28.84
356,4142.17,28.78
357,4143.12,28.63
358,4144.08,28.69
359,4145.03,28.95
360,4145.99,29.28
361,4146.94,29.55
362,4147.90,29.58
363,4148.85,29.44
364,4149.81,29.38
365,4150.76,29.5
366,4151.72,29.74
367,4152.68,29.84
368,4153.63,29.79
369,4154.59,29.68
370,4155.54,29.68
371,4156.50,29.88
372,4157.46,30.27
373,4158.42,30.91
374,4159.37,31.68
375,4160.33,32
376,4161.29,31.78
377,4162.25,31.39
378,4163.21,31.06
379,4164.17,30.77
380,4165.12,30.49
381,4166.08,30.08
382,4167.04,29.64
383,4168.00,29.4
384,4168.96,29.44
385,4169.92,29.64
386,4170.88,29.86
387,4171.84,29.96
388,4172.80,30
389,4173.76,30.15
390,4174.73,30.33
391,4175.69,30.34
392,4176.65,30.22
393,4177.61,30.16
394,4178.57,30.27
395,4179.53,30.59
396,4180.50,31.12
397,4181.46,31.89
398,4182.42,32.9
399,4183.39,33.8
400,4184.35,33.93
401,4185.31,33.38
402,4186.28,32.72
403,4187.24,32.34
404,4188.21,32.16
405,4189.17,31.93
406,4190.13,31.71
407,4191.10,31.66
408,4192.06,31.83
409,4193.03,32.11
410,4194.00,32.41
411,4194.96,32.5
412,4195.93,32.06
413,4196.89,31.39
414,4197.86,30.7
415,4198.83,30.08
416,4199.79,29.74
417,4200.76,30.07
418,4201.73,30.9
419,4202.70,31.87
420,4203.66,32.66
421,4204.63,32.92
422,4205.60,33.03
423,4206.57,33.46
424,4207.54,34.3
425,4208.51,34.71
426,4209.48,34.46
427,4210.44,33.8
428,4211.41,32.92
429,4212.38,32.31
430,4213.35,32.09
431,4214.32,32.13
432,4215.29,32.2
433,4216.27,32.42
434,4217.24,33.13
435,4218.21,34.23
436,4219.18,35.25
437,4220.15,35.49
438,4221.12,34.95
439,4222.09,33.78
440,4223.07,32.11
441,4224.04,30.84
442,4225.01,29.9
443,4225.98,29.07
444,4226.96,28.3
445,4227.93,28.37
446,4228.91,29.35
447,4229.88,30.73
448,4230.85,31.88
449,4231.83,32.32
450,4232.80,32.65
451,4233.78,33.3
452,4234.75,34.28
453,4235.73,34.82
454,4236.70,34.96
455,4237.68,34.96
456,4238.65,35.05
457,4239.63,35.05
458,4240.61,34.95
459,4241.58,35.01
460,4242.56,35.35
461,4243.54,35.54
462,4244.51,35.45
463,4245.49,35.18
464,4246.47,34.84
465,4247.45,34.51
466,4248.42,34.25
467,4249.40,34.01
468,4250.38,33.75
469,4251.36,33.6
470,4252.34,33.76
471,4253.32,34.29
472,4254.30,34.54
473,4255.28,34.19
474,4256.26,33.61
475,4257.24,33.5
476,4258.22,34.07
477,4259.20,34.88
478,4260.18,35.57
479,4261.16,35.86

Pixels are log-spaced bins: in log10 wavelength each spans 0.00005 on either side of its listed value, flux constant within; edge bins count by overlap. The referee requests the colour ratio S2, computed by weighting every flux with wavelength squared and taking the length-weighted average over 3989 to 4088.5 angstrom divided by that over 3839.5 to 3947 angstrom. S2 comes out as 1.9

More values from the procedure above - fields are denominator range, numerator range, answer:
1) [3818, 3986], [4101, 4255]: 1.98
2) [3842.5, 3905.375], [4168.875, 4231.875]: 2.06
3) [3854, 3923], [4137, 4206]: 1.79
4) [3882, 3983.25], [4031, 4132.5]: 1.72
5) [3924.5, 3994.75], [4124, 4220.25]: 1.71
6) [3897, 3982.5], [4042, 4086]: 1.68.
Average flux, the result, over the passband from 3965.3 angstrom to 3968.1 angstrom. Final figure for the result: 12.3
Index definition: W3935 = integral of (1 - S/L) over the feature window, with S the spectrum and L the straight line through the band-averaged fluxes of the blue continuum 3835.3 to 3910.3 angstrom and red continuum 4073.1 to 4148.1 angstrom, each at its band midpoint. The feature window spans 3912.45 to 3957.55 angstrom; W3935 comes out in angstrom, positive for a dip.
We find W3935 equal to 4.7 angstrom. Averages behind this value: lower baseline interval 18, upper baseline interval 30.8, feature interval 19.1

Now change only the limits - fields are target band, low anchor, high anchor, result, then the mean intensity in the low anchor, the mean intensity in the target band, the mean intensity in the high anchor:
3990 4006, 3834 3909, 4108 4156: -4.60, 17.8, 31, 30.7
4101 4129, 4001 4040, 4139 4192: 0.18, 32.5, 31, 30.5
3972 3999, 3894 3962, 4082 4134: -3.68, 20.2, 27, 31.2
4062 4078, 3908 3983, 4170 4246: -3.26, 19.4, 30.7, 32.4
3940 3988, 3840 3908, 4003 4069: 8.97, 18.2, 20.9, 31.8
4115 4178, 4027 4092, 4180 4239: 3.33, 31.8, 30.4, 32.4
